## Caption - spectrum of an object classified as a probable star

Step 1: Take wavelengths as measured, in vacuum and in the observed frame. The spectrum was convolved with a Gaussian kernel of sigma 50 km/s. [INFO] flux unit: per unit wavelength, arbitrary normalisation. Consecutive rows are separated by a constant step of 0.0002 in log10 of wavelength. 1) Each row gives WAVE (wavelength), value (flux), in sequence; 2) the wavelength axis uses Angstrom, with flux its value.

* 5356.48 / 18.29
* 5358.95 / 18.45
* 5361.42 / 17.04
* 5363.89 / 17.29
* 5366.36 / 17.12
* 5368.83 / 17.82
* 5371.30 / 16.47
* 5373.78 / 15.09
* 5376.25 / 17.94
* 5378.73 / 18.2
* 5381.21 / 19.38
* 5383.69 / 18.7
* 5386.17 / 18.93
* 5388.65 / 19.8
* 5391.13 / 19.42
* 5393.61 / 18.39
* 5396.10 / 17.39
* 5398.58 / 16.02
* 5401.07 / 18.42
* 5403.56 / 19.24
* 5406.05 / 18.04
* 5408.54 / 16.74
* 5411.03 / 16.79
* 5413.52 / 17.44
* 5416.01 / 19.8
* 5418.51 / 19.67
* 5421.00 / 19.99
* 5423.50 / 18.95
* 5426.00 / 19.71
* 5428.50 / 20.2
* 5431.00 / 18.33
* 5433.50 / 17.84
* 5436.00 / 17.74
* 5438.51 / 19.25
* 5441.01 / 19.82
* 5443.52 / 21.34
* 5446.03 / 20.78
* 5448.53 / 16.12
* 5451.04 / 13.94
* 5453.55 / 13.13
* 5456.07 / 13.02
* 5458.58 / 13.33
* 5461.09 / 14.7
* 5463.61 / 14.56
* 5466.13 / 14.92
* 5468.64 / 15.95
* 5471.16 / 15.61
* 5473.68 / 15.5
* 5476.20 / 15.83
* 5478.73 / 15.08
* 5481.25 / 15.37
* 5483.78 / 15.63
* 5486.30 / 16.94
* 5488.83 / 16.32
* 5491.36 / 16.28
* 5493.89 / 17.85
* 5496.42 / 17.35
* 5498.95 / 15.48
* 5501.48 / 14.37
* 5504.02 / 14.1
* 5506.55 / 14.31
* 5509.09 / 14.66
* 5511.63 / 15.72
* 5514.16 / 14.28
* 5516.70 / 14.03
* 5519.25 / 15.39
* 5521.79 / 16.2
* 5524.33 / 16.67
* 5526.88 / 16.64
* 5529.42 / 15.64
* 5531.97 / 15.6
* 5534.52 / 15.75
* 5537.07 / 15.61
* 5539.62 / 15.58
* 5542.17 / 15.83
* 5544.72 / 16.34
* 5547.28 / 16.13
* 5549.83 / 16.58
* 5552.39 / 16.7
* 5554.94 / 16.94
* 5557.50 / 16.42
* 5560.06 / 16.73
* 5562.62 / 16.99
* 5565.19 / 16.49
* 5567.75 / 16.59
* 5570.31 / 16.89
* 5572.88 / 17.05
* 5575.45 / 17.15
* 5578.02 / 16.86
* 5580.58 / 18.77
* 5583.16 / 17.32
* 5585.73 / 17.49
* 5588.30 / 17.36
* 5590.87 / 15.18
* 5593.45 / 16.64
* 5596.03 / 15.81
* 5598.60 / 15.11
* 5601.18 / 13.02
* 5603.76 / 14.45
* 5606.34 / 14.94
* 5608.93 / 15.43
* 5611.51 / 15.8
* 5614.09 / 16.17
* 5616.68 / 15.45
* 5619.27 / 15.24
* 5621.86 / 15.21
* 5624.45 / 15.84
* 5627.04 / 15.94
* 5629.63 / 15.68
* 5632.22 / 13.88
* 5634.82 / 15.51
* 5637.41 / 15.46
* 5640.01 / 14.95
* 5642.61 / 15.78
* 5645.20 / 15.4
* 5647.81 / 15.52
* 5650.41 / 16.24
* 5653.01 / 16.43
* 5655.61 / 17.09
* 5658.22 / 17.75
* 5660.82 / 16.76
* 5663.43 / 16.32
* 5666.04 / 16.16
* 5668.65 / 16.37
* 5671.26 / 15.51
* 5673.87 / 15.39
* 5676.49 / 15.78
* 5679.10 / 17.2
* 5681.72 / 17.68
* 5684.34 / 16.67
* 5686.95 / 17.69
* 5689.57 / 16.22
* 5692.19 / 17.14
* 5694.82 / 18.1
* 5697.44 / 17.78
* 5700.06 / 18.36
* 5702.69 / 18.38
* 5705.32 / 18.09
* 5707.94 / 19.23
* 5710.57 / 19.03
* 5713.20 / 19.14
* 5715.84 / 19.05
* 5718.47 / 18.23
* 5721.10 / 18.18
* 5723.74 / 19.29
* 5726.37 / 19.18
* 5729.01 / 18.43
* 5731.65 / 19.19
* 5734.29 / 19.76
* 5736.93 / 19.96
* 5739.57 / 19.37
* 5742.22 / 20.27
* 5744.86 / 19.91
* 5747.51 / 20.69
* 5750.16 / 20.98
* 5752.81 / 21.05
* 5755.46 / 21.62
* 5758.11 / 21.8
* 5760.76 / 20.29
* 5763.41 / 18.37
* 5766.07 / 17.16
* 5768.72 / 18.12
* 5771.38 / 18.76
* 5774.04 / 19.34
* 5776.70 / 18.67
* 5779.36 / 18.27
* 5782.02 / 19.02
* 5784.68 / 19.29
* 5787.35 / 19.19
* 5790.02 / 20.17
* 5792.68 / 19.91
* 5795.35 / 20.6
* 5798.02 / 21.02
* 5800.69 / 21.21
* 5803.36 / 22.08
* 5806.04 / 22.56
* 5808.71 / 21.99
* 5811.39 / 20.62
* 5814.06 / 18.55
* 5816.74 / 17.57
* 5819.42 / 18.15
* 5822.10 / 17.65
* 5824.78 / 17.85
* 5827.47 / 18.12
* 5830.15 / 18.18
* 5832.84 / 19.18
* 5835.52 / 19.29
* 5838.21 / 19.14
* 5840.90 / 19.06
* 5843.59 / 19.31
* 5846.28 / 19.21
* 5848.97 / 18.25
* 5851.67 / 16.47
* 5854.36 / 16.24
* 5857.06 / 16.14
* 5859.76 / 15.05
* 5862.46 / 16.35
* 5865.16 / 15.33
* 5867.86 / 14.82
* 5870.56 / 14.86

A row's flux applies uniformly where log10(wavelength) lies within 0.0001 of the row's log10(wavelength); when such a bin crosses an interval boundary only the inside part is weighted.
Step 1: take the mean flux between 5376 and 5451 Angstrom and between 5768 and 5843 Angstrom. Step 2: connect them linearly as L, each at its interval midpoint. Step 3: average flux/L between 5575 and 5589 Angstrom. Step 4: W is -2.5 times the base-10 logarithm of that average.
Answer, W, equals 0.09 mag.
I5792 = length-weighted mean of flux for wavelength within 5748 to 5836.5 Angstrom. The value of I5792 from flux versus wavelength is 19.6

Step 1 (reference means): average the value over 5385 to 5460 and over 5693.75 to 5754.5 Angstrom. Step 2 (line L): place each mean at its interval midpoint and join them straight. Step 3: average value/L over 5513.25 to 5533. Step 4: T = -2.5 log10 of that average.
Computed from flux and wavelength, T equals 0.18 mag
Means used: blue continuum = 18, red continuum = 19.2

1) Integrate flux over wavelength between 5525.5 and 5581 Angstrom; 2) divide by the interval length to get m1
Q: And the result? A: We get 16.5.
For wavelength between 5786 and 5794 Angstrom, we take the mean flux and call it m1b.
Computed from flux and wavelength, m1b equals 19.7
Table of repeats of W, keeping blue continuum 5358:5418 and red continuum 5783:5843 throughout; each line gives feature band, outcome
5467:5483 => 0.18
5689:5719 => 0.05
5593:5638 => 0.23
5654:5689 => 0.15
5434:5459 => 0.07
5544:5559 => 0.13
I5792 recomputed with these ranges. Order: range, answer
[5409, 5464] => 17.6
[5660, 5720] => 17.4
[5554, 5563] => 16.7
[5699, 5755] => 19.4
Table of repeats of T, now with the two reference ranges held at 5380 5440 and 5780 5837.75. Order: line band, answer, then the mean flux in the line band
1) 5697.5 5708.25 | 0.06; 18.4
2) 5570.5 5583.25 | 0.10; 17.4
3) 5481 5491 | 0.16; 16.1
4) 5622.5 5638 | 0.24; 15.4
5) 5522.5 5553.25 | 0.18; 16.1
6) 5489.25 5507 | 0.19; 15.8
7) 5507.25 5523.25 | 0.25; 15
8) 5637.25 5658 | 0.20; 16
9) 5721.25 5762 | -0.03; 20.1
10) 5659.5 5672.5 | 0.18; 16.2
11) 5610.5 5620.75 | 0.22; 15.6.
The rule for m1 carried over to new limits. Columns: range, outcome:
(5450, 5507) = 15.2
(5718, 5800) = 19.6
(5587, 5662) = 15.7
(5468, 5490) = 15.8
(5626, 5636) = 15.2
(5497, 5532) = 15.3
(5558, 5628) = 16.1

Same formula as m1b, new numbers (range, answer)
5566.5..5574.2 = 16.8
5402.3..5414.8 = 17.7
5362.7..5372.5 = 17.2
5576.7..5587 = 17.6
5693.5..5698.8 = 17.9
